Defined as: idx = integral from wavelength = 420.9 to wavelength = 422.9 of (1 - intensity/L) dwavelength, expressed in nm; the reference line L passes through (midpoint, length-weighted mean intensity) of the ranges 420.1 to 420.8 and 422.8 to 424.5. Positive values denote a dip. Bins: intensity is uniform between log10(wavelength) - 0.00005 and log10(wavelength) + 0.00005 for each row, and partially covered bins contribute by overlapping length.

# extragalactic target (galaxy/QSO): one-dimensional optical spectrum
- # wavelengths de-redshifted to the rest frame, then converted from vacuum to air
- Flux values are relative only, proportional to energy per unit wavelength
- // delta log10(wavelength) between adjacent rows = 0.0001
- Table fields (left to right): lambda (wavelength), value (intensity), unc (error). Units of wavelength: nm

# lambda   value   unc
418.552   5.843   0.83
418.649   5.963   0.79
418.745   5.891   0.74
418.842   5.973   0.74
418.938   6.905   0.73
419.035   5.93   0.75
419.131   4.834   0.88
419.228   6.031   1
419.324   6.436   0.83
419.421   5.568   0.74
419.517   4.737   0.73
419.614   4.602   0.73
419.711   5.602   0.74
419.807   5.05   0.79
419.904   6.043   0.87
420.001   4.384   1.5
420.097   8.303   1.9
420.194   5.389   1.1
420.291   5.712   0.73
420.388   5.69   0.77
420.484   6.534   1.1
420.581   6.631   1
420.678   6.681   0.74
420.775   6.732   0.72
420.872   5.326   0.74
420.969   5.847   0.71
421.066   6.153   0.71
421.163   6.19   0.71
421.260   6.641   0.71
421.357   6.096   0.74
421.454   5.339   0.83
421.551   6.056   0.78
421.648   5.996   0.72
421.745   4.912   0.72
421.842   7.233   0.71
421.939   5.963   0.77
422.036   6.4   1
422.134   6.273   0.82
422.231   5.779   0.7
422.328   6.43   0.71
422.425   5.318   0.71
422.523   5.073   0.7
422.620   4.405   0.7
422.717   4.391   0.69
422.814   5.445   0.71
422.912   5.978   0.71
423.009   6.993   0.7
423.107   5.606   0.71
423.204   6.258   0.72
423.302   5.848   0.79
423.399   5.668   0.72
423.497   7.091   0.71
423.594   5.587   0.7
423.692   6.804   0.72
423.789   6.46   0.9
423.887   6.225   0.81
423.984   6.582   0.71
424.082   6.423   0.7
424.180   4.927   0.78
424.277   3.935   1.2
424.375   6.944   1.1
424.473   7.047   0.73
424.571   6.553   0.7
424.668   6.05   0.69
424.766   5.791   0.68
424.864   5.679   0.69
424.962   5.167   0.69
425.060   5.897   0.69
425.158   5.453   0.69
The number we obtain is 0.14 nm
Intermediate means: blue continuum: 6.31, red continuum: 6.1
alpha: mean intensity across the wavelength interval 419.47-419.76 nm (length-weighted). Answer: 4.98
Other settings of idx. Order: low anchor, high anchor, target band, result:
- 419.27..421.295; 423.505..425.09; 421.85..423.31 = 0.05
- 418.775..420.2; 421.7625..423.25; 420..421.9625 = -0.12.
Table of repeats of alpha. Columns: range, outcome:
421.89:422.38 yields 6.17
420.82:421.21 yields 5.88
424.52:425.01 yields 5.85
